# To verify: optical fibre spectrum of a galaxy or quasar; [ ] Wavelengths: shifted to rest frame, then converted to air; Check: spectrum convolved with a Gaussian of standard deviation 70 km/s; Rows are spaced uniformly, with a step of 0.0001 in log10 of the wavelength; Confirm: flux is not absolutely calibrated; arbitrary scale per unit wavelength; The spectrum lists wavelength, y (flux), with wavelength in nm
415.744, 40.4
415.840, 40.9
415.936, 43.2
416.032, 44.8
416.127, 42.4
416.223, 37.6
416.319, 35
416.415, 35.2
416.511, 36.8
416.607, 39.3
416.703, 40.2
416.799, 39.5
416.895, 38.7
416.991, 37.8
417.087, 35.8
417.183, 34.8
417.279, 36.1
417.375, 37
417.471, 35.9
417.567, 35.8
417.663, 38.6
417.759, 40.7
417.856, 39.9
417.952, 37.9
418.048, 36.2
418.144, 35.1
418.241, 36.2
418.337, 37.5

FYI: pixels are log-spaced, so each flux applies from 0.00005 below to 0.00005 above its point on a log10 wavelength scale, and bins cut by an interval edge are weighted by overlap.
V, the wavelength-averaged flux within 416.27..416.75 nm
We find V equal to 37.3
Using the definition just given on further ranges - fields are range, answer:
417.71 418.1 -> 38.6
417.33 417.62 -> 36.3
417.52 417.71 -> 37.2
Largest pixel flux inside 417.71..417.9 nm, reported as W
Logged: 40.7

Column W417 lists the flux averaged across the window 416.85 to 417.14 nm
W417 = 37.4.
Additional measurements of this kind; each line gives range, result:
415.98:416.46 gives 39.1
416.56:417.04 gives 39.1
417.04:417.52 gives 36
